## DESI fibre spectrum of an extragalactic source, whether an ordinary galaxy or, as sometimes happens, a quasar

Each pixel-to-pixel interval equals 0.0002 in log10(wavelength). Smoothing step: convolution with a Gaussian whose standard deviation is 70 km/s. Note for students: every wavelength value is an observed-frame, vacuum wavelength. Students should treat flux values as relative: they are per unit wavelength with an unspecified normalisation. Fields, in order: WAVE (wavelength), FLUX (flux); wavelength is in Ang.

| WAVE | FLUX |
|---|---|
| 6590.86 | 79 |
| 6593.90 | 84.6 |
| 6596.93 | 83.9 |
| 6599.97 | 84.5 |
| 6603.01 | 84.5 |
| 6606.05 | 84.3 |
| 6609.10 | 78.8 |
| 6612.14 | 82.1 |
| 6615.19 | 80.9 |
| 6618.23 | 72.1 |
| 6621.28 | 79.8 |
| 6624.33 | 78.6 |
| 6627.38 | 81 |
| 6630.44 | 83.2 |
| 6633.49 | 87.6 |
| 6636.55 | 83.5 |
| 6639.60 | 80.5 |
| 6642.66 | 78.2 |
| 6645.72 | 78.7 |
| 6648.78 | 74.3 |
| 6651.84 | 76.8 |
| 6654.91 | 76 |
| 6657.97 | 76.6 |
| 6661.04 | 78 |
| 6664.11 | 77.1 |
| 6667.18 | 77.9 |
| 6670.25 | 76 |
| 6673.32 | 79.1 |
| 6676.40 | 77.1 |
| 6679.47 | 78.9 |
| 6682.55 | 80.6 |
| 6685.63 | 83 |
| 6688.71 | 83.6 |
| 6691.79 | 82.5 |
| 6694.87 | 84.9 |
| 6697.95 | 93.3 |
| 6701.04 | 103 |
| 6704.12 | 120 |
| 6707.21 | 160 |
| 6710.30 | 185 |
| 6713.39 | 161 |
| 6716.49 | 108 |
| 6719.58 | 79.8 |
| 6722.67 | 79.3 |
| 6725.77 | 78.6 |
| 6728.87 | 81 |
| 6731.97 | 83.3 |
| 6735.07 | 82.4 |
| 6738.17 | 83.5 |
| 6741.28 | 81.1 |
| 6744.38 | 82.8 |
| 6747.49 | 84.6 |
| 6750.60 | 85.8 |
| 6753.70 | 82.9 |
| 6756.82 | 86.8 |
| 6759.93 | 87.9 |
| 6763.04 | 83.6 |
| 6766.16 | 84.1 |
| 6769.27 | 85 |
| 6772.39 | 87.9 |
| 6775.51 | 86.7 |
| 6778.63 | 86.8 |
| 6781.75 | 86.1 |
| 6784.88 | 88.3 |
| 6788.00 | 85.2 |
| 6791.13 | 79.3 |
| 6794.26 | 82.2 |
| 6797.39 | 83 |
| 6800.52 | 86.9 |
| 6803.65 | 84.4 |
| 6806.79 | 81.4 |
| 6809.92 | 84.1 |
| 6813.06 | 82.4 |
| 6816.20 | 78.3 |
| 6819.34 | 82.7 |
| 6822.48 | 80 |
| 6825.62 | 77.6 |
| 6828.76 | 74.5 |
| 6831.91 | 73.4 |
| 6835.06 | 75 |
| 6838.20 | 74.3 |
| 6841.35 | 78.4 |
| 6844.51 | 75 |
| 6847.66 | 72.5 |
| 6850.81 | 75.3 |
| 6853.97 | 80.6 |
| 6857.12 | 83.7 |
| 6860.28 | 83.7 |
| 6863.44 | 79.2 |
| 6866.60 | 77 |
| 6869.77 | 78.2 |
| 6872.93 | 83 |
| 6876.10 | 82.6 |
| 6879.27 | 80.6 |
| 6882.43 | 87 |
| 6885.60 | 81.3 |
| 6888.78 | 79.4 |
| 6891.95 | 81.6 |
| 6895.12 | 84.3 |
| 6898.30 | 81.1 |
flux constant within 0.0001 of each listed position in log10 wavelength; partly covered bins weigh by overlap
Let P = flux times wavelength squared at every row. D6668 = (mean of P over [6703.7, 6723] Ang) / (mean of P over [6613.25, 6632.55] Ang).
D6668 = 1.7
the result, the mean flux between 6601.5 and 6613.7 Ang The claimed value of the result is 82.4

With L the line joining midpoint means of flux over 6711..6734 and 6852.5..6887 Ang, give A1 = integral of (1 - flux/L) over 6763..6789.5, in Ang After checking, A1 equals 1.8 Ang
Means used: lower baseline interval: 98.8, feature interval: 86.1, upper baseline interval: 81.6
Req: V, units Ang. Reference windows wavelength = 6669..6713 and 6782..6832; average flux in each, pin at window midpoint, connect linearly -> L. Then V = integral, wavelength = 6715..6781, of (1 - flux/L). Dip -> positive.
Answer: 4.7 Ang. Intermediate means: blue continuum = 101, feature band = 84.9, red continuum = 81.8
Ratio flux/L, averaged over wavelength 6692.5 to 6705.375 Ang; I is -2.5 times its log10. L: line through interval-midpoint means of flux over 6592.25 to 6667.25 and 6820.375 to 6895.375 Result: -0.23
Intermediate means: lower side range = 80.2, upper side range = 79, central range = 98.8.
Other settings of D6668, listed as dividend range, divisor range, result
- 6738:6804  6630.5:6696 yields 1.10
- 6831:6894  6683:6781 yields 0.87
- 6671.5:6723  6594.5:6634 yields 1.29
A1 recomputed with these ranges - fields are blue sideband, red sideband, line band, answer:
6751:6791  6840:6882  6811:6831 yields 0.74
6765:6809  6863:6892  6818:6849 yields 2.45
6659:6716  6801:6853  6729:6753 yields 2.06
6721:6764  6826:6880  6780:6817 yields -1.41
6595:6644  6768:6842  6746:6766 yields -0.84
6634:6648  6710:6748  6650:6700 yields 3.42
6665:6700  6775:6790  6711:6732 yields -4.23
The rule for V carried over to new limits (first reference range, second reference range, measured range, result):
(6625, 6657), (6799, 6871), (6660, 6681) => 0.5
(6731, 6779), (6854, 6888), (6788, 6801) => 0.1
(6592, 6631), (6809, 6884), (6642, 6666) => 1.2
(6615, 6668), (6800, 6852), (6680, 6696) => -0.8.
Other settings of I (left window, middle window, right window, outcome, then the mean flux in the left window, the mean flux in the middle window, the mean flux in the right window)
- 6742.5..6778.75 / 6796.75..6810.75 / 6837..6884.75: -0.02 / 85.3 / 84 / 79.5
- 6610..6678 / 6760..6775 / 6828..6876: -0.10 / 78.9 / 85.6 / 77.8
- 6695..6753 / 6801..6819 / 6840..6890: 0.07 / 101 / 82.4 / 79.8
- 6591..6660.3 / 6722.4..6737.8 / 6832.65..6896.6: -0.02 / 80.4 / 81.2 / 79.6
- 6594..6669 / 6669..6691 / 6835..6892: 0.00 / 80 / 79.9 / 79.5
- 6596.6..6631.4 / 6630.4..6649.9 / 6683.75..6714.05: 0.13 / 81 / 80.8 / 114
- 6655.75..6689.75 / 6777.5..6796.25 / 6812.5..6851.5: -0.10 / 78.8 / 84.5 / 76.8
